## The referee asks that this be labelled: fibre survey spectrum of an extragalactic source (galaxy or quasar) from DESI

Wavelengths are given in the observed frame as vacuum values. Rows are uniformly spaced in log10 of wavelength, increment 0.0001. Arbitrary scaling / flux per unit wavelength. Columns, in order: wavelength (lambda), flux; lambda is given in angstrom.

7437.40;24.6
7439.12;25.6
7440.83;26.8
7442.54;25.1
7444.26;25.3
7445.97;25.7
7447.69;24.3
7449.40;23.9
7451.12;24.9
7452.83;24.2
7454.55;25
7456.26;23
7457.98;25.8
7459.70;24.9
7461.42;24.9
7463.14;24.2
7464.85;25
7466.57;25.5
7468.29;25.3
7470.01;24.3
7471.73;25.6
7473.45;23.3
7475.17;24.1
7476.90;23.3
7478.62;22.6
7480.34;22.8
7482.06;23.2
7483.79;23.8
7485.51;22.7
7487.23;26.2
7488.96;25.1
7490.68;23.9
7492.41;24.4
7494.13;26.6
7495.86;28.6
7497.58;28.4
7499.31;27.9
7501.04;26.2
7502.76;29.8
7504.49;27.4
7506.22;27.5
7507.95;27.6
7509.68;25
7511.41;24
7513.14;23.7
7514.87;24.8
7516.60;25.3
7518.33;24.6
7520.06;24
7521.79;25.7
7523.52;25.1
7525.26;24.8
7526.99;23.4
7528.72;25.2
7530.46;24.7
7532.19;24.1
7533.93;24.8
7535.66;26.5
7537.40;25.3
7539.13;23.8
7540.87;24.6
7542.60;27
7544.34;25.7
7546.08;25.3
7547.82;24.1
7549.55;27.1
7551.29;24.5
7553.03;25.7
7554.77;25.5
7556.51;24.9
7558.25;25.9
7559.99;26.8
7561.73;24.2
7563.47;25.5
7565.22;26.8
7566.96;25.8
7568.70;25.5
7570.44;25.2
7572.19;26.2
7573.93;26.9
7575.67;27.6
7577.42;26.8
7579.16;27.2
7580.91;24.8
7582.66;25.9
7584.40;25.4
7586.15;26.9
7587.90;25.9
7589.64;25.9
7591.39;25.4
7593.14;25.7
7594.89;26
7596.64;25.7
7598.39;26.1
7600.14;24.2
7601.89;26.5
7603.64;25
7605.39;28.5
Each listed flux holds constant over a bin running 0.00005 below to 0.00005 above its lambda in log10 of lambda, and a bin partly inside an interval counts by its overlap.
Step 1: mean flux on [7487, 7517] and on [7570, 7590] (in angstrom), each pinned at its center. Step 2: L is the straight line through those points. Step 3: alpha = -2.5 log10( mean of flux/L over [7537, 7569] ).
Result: 0.033 mag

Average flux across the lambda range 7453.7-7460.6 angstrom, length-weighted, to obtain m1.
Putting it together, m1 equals 24.7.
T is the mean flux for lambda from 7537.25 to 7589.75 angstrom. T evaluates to 25.8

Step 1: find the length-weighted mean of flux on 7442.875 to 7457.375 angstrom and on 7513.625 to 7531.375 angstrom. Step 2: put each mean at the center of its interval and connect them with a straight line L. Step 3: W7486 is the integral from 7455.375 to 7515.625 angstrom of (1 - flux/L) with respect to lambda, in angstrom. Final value -1.3 angstrom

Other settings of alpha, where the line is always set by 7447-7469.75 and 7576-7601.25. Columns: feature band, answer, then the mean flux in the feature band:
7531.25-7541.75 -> 0.02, 24.9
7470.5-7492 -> 0.04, 23.9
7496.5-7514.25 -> -0.07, 26.7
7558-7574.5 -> -0.01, 25.9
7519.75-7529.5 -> 0.02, 24.7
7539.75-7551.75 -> 0.00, 25.5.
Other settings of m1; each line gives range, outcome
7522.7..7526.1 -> 24.9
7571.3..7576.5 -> 26.9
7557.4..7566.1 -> 25.8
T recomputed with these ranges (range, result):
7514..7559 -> 25.1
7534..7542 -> 25.1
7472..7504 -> 25.2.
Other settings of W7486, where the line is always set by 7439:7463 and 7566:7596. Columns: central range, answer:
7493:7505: -1.2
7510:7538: 0.9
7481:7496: 0.3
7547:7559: 0.2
